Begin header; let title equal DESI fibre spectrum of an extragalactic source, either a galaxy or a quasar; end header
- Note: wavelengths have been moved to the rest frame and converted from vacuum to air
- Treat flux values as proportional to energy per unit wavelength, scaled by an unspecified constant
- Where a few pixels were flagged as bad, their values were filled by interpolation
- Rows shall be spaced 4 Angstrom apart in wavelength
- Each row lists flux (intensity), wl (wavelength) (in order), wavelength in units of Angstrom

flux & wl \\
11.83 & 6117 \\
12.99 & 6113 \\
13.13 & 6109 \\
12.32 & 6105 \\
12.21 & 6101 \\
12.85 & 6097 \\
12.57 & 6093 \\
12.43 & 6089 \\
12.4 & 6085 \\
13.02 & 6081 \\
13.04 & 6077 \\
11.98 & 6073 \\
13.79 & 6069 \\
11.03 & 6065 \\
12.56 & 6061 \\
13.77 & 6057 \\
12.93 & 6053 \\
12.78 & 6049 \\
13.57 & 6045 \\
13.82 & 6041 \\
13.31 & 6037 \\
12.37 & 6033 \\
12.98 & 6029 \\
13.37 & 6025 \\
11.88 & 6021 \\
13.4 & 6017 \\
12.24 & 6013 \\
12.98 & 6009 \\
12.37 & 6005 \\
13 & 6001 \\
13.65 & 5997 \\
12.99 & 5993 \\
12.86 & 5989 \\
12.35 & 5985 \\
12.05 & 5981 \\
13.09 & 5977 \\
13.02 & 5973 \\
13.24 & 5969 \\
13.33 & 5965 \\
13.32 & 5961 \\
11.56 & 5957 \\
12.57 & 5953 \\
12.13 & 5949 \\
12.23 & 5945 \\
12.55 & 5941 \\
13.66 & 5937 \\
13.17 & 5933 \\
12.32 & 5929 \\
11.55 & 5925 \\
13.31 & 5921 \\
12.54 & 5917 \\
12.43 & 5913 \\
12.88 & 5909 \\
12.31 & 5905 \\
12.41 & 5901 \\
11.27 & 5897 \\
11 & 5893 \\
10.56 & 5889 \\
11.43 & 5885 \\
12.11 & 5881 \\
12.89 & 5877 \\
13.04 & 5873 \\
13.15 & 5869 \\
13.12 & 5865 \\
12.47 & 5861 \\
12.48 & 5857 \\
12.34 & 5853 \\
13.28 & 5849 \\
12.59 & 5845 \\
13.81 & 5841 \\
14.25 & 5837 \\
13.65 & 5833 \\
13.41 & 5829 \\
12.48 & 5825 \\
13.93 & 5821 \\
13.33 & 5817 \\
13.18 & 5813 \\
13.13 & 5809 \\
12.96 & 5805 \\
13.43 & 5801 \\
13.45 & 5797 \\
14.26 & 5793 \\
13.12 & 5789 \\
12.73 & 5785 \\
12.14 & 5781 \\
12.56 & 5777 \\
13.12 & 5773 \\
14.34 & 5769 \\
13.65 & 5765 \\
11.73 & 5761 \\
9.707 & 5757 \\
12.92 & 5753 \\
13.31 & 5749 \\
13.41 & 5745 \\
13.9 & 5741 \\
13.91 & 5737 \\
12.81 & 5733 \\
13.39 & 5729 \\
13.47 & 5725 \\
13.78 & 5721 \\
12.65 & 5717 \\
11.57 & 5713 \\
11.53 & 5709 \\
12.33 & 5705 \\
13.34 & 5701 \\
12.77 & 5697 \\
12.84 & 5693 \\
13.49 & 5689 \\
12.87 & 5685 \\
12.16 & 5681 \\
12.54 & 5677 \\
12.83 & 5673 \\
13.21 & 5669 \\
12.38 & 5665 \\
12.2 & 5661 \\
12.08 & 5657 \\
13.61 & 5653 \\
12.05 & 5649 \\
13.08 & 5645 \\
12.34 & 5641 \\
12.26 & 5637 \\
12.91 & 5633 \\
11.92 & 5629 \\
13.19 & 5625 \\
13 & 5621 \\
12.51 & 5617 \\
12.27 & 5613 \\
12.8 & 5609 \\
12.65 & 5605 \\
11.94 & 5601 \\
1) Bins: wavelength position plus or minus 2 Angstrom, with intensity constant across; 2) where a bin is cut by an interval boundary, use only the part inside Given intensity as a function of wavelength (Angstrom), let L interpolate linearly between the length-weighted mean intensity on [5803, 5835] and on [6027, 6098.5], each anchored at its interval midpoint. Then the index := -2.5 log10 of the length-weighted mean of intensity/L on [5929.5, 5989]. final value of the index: 0.02 mag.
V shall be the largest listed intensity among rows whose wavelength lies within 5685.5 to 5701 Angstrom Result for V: 13.49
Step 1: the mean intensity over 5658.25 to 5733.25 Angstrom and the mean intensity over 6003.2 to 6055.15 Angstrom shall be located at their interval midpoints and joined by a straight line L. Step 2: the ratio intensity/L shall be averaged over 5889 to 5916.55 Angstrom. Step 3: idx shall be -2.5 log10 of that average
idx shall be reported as 0.078 mag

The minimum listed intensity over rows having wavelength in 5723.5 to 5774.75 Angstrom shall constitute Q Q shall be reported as 9.707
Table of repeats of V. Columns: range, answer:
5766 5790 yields 14.34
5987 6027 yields 13.65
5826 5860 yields 14.25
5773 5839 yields 14.26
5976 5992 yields 13.09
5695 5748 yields 13.91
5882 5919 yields 12.88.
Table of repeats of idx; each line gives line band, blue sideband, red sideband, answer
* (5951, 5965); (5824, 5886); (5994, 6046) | 0.031 mag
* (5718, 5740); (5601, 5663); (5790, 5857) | -0.042 mag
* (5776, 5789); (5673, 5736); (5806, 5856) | 0.043 mag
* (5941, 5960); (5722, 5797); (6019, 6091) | 0.059 mag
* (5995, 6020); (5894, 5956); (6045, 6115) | -0.026 mag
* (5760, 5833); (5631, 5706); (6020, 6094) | -0.038 mag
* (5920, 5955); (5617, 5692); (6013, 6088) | 0.019 mag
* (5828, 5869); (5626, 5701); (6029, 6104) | -0.034 mag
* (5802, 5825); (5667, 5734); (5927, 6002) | -0.037 mag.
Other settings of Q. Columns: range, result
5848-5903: 10.56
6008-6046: 11.88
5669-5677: 12.54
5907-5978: 11.55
